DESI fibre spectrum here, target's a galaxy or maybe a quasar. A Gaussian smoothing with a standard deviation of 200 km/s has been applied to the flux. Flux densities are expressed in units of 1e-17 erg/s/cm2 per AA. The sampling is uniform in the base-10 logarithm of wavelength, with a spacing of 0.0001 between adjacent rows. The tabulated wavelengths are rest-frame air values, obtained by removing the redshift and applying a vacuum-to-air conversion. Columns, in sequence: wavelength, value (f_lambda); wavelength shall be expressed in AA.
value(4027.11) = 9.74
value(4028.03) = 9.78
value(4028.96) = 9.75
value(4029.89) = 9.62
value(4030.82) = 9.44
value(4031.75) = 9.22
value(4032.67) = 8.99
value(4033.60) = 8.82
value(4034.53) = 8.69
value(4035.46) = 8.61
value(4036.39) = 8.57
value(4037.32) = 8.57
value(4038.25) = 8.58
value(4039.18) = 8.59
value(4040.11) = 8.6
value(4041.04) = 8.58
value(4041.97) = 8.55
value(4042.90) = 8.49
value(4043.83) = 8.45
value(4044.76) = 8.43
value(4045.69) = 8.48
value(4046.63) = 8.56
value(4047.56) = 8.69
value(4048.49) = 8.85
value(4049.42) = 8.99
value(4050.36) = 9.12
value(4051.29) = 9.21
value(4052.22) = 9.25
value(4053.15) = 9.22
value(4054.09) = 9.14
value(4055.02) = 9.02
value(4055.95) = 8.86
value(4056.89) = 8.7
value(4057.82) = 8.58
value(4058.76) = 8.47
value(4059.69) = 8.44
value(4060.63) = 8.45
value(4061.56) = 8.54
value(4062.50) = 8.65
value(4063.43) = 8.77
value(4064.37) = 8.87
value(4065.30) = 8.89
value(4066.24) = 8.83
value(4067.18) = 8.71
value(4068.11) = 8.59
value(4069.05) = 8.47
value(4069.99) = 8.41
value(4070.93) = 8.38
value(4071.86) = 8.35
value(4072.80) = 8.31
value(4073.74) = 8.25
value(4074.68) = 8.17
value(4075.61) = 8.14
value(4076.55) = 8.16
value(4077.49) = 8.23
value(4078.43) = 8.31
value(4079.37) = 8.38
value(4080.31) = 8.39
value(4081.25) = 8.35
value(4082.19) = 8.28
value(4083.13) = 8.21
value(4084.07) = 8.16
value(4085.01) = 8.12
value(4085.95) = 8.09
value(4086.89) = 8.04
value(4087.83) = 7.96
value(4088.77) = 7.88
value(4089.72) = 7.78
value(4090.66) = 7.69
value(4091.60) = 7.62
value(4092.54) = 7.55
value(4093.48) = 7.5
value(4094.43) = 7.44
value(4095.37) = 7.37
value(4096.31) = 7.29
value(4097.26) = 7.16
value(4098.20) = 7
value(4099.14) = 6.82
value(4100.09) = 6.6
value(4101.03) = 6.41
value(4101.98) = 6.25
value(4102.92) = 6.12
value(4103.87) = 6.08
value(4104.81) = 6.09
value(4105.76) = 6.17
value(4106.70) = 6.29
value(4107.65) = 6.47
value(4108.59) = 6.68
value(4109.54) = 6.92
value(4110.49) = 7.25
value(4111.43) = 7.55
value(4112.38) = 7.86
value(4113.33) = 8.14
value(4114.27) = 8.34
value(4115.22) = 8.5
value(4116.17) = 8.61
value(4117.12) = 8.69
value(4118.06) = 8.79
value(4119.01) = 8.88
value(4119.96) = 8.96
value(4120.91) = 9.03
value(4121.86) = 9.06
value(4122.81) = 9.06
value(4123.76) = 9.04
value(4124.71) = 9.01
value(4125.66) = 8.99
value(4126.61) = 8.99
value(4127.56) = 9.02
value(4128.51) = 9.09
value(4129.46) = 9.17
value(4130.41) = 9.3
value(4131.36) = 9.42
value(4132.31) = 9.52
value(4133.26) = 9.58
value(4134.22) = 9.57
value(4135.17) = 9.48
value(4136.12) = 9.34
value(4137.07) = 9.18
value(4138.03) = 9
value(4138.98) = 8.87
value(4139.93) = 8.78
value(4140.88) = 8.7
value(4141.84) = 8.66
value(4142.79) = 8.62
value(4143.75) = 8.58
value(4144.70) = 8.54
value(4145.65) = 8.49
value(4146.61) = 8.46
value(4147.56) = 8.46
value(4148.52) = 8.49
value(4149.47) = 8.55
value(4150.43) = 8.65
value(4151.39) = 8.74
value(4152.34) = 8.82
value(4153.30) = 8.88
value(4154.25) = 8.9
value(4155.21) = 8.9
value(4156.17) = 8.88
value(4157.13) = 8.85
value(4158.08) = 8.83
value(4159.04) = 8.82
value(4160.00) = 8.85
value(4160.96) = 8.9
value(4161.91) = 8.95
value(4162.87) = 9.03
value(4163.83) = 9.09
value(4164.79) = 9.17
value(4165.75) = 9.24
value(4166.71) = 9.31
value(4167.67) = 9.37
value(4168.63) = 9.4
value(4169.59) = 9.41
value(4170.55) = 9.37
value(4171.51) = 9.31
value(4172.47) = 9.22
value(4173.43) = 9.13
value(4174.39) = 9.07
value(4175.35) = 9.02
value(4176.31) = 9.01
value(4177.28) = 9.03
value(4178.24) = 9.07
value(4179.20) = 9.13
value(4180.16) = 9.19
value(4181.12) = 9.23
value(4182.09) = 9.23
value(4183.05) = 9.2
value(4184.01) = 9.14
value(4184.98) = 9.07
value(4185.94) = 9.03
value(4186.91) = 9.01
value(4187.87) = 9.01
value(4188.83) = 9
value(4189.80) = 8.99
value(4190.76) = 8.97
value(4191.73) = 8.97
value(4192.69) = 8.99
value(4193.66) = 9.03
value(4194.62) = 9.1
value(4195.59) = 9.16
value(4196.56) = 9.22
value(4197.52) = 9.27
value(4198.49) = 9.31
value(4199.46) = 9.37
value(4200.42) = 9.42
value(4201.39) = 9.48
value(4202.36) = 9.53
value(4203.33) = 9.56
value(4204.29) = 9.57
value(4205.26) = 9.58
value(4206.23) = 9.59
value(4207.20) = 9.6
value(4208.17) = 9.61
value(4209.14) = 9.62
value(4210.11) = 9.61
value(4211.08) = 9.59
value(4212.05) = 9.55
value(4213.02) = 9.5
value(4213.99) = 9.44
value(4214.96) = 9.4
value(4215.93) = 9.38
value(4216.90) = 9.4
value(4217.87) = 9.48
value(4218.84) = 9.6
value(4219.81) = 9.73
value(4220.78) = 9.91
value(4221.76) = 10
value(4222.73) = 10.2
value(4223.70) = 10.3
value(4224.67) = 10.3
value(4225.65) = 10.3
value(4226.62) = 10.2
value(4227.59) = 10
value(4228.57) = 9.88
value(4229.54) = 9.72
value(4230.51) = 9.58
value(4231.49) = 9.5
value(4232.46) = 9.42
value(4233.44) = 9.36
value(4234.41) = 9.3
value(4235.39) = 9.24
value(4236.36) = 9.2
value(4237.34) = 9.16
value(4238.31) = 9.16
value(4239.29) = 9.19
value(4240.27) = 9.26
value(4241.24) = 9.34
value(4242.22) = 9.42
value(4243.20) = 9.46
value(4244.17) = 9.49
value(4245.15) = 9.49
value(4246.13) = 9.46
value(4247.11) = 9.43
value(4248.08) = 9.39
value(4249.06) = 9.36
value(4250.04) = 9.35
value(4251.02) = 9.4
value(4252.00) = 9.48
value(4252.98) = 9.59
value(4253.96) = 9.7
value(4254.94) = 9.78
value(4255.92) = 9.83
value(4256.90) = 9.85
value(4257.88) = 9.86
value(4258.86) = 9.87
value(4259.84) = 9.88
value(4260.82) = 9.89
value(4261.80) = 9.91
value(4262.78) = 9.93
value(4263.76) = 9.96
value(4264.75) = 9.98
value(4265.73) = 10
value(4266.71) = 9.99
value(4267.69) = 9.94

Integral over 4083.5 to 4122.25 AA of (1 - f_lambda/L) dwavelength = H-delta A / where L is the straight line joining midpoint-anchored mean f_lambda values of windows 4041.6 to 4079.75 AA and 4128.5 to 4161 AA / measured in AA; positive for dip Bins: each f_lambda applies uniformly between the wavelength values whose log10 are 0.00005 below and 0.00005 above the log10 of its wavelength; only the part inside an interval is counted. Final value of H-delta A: 5.4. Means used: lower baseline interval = 8.62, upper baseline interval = 8.91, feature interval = 7.54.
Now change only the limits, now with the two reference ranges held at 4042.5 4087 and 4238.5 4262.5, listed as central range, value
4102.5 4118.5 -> 2.69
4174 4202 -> 0.29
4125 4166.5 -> 0.25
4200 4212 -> -0.31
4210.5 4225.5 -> -0.54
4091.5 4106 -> 3.16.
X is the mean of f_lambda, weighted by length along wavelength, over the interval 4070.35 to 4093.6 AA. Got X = 8.1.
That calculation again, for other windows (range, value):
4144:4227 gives 9.24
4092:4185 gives 8.5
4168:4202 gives 9.16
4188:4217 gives 9.36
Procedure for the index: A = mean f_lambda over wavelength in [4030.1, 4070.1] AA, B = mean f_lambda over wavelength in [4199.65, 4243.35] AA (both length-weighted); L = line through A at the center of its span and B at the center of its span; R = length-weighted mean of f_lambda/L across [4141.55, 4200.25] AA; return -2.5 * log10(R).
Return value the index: 0.04 mag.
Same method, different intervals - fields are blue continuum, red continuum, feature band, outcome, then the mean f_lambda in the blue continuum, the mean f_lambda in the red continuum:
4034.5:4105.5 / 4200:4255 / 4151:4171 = -0.01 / 8.18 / 9.57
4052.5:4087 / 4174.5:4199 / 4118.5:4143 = -0.03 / 8.49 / 9.09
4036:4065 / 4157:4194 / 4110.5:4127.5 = 0.03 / 8.72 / 9.1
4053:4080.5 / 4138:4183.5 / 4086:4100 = 0.16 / 8.55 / 8.95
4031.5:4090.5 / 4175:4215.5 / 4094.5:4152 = 0.09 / 8.54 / 9.27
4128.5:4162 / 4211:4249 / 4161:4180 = -0.01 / 8.91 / 9.58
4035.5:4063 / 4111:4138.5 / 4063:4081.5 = 0.04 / 8.71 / 8.94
